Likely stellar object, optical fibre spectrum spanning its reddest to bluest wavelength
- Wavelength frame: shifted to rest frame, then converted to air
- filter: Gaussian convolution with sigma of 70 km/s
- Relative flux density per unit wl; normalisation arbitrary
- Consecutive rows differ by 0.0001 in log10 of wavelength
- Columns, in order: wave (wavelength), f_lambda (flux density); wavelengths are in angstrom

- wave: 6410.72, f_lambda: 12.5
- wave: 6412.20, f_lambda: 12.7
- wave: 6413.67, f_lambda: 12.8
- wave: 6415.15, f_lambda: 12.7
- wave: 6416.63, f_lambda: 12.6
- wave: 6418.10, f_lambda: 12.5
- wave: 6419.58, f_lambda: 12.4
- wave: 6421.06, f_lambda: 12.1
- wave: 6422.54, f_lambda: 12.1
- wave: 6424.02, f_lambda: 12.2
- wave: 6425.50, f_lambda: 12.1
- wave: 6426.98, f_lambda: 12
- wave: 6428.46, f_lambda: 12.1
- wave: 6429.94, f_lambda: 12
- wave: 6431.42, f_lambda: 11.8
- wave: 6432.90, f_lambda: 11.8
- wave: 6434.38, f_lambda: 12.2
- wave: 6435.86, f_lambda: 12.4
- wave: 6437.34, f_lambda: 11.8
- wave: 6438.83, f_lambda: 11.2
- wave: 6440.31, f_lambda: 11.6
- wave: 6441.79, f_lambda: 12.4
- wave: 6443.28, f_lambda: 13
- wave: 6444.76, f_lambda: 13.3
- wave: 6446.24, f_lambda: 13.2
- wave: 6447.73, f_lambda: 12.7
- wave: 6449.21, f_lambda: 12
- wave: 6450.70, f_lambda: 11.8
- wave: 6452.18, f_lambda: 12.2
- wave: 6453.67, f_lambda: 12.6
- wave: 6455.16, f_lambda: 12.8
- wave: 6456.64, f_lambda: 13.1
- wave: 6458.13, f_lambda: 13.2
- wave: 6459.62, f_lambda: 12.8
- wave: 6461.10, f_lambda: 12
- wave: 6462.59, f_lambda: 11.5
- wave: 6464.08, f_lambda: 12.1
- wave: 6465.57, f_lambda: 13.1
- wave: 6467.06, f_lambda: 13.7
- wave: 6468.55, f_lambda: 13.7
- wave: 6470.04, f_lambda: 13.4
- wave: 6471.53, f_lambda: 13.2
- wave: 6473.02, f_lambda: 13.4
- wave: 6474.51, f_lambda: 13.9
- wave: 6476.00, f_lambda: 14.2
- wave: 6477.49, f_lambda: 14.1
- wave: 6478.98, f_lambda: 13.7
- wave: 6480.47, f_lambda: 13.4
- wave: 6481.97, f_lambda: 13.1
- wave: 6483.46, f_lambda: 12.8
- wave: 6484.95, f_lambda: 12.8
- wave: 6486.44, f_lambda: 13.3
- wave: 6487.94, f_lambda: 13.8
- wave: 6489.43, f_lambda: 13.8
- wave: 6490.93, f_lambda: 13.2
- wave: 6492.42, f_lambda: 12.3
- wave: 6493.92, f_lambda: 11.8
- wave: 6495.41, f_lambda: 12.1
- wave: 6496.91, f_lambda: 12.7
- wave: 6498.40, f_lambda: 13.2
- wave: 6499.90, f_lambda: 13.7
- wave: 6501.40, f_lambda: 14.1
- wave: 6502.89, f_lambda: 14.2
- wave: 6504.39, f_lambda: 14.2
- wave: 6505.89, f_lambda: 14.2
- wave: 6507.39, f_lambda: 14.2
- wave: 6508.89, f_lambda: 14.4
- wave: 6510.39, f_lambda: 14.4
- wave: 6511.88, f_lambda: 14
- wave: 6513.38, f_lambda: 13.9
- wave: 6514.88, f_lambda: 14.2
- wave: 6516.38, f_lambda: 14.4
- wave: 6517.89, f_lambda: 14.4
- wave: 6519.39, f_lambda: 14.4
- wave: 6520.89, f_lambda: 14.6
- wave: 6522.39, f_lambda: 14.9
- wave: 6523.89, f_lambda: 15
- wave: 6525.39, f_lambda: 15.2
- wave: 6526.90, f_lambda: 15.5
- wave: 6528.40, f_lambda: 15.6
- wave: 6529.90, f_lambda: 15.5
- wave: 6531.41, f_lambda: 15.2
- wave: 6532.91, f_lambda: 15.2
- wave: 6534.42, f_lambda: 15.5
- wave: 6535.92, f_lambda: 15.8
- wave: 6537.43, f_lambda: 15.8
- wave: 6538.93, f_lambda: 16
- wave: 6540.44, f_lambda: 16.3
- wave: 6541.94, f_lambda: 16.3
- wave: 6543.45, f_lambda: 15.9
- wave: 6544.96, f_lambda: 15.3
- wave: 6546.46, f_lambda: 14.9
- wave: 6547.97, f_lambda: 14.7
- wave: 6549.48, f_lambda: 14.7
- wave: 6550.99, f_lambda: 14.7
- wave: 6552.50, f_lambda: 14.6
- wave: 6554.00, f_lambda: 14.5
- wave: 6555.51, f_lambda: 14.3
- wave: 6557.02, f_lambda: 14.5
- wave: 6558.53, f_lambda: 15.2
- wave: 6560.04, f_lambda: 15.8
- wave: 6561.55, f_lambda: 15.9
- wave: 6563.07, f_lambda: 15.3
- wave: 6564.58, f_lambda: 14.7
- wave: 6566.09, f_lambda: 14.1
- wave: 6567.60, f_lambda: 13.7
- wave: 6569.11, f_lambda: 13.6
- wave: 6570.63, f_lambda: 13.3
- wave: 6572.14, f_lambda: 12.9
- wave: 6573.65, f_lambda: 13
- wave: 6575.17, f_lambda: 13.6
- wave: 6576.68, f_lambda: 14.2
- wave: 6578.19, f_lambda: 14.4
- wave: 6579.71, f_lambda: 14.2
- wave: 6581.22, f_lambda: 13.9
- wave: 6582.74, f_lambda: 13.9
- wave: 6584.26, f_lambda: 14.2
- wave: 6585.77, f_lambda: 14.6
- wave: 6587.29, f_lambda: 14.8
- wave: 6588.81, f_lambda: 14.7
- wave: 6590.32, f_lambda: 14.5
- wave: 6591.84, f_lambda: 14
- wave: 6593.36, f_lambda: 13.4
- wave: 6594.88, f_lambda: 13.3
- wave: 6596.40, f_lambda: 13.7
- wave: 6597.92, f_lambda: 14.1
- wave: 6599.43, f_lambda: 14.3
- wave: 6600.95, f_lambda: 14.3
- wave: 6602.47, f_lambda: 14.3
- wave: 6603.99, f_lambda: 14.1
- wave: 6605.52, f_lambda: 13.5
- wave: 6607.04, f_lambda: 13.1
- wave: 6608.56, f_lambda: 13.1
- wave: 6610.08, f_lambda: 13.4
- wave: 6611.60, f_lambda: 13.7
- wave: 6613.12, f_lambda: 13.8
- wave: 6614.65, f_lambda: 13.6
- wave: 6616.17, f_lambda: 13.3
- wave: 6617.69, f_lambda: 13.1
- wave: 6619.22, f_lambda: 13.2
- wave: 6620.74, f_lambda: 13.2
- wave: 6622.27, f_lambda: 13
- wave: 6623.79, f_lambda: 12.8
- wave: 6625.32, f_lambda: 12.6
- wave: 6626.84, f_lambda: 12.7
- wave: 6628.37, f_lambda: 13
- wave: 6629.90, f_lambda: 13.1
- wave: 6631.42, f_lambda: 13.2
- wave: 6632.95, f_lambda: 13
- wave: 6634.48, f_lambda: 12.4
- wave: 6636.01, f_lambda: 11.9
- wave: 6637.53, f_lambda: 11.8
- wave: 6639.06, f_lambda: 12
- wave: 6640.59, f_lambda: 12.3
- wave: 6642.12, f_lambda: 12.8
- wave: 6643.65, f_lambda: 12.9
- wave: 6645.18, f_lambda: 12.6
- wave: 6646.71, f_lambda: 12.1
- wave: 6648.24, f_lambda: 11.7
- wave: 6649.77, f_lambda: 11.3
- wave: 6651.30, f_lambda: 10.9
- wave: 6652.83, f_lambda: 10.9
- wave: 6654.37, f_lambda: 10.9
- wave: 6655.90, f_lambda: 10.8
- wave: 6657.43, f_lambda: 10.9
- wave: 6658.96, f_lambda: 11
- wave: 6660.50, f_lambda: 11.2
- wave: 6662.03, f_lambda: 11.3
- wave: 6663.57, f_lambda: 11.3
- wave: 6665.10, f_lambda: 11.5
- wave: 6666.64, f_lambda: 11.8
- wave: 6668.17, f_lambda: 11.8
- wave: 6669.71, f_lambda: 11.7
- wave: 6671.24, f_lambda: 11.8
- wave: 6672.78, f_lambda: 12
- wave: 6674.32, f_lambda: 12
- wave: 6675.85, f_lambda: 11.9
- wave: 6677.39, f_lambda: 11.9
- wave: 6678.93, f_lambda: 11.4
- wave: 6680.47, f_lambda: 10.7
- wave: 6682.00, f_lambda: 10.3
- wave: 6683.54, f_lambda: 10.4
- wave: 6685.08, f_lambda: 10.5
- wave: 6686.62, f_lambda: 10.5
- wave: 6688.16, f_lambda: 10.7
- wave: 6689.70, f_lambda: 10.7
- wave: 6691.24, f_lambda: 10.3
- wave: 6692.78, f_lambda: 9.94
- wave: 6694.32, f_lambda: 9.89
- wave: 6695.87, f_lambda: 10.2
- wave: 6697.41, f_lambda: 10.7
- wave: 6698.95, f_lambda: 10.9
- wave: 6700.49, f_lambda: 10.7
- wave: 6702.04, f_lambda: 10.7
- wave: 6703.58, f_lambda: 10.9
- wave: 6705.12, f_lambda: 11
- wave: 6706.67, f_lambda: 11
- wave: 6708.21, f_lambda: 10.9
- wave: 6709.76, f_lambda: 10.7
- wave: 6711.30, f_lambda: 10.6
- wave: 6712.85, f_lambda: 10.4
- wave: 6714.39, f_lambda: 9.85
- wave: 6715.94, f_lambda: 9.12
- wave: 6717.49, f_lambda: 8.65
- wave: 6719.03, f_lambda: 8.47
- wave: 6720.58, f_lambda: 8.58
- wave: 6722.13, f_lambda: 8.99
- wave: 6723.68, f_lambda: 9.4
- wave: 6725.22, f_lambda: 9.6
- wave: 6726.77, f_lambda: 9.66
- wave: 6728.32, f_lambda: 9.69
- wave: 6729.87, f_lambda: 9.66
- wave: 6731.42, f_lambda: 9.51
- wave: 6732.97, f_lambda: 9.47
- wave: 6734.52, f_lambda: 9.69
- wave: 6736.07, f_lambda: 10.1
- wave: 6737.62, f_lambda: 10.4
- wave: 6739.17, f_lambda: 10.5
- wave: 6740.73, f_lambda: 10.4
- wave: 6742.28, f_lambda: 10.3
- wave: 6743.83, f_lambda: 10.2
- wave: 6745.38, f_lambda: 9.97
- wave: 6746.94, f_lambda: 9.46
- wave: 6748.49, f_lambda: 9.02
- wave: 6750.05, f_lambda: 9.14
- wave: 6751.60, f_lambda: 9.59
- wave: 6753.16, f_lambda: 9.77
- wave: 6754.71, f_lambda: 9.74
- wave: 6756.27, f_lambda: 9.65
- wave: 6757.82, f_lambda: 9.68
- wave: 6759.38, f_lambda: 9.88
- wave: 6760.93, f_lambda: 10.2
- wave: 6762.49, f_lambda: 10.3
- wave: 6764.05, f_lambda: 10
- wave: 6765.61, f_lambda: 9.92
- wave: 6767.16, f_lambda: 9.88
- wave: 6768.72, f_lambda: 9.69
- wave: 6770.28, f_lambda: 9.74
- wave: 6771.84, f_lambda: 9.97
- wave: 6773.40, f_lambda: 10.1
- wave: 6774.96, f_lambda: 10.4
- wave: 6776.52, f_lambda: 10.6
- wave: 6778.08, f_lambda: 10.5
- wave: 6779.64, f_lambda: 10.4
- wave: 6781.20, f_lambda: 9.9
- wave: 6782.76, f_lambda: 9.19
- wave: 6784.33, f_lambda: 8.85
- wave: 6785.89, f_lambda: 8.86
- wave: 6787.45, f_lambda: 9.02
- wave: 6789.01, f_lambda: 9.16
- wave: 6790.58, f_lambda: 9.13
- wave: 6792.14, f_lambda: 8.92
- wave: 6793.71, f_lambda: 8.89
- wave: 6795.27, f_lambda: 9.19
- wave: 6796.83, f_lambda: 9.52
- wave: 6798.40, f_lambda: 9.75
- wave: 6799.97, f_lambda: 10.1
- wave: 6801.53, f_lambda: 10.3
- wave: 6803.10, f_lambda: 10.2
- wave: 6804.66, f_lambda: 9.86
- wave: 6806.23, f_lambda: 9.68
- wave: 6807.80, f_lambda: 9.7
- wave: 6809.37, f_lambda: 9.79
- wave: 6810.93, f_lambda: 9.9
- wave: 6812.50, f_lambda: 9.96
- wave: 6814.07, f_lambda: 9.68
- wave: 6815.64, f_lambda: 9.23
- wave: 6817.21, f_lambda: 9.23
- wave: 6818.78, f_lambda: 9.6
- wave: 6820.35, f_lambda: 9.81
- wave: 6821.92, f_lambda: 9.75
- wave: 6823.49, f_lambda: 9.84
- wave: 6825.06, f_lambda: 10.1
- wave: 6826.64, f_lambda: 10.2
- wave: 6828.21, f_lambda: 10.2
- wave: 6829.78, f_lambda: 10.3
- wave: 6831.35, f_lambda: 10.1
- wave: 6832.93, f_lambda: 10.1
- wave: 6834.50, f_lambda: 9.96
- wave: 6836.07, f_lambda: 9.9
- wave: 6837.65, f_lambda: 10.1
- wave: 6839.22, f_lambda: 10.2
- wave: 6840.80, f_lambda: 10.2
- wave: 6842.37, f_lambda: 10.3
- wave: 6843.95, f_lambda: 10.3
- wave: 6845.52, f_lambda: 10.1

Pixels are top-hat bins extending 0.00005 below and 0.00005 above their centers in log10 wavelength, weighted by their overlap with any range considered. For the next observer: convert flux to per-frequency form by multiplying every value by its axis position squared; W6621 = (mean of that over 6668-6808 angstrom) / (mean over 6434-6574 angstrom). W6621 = 0.78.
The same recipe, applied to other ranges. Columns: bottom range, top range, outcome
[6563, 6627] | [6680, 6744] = 0.76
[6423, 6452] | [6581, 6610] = 1.20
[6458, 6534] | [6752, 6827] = 0.77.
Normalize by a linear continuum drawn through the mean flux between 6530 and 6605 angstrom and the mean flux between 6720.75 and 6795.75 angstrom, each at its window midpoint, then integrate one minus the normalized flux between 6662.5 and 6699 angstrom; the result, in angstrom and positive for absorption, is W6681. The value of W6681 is 2.04 angstrom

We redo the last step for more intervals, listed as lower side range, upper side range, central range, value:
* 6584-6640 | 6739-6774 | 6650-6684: 2.1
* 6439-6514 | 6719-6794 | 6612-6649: -5.0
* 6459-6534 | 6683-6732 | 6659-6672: -0.8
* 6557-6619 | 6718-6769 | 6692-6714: 0.5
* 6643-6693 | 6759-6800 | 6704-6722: 1.2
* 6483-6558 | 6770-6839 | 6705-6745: 4.4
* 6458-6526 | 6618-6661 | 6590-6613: -2.3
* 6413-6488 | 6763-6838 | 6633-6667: -2.0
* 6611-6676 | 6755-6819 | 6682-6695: 1.2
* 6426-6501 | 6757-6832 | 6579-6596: -3.6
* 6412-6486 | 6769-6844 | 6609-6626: -2.9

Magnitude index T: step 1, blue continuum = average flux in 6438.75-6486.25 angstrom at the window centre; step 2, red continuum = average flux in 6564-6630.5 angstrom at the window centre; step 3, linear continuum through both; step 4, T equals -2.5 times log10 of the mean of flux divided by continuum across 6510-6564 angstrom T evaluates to -0.13 mag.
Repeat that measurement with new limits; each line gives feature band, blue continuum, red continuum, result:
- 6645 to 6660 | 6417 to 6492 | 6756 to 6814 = -0.03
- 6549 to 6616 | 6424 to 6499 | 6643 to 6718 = -0.20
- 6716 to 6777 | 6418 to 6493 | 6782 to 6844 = 0.06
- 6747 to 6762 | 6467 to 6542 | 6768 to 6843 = 0.10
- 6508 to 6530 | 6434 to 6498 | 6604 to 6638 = -0.14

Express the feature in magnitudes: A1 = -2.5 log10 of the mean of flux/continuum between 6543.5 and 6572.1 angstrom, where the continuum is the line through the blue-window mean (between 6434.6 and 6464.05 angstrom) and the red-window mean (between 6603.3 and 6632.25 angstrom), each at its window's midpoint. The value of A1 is -0.135 mag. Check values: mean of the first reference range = 12.4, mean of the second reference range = 13.2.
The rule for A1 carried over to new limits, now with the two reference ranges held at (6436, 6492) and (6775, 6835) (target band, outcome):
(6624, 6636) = -0.13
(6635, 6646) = -0.10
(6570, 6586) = -0.17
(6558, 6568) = -0.24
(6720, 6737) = 0.10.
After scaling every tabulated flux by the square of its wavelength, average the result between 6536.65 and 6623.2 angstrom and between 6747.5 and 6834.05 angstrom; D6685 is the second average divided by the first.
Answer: 0.73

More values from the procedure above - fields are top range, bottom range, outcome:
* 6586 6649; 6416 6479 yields 1.11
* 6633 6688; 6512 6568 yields 0.80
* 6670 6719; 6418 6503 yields 0.90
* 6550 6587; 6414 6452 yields 1.22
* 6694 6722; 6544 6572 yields 0.73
